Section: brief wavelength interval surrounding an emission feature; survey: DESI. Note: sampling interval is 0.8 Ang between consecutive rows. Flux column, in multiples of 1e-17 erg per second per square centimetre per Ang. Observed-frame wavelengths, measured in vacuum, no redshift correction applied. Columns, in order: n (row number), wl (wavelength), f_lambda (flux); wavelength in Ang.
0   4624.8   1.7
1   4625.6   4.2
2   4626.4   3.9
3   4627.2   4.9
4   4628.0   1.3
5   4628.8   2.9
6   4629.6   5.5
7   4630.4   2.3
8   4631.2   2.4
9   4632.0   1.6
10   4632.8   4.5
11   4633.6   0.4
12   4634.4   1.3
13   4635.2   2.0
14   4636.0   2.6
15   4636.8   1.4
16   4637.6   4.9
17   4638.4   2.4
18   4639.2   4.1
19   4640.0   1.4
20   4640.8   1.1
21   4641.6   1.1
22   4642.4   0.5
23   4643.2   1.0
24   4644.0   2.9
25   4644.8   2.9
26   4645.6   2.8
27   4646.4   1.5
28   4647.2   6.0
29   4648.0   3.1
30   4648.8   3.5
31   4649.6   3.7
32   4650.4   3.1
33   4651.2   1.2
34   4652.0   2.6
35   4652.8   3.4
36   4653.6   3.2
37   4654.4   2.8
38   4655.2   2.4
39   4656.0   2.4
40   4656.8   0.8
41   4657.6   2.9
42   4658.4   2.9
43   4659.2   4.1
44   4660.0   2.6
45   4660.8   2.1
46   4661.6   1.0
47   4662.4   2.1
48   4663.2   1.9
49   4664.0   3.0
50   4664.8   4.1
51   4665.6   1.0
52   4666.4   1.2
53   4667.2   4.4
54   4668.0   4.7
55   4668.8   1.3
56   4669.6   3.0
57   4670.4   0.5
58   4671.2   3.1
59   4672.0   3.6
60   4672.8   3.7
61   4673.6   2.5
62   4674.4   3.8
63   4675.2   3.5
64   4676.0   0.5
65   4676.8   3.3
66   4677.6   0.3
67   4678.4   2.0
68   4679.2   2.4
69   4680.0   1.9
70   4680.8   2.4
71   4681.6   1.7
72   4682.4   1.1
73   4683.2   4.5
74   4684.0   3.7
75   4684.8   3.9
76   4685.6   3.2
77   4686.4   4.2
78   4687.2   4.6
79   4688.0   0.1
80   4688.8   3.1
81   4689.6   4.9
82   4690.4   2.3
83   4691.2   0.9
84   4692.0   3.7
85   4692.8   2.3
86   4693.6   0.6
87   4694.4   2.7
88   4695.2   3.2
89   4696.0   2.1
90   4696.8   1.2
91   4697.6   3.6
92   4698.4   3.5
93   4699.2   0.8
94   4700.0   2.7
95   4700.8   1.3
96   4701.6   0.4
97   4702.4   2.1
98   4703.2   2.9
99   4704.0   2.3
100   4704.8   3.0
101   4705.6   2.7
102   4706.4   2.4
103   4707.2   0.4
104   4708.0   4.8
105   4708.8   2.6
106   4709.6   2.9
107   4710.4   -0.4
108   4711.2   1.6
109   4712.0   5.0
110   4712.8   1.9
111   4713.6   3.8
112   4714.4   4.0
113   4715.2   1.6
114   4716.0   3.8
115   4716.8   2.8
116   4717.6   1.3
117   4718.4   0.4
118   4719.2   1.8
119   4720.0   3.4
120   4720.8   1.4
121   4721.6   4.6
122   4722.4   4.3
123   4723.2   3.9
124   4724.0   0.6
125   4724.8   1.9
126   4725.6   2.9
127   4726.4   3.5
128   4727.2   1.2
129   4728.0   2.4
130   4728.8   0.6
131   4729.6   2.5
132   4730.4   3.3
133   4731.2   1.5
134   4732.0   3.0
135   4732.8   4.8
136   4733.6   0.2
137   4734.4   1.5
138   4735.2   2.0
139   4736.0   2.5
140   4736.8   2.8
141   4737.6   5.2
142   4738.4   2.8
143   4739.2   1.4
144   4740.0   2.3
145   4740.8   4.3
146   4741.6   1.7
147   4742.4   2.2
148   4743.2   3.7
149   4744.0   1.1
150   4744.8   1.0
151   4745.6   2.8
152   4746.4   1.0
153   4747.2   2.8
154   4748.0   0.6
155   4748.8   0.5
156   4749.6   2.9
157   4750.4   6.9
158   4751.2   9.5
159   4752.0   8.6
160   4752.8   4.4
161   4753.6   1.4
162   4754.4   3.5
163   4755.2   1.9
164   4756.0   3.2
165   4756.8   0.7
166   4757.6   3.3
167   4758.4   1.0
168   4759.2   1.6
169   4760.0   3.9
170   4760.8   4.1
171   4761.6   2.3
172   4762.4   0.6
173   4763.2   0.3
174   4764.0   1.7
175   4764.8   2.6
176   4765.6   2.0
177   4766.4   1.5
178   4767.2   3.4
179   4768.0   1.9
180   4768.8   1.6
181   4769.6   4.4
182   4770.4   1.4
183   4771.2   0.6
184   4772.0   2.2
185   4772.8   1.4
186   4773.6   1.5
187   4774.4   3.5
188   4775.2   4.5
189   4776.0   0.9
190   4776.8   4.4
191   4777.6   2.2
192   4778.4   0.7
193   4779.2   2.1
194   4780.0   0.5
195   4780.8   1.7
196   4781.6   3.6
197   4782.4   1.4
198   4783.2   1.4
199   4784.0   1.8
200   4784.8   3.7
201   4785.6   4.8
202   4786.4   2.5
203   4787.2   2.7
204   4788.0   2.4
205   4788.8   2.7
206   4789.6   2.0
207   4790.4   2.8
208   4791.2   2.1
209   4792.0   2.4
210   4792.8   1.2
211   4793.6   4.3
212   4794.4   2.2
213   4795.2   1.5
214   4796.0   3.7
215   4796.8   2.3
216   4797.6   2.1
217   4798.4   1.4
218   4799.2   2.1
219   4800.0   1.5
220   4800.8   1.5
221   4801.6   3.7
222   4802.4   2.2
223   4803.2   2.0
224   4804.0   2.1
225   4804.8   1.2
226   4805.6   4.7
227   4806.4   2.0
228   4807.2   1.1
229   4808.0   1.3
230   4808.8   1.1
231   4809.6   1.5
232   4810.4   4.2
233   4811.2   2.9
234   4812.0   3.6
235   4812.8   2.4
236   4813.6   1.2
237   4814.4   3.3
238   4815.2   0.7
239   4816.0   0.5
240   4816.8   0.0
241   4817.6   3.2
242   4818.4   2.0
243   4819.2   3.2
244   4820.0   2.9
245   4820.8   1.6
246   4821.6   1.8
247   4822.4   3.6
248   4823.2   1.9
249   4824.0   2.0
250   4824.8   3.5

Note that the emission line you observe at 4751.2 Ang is H-gamma 4340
